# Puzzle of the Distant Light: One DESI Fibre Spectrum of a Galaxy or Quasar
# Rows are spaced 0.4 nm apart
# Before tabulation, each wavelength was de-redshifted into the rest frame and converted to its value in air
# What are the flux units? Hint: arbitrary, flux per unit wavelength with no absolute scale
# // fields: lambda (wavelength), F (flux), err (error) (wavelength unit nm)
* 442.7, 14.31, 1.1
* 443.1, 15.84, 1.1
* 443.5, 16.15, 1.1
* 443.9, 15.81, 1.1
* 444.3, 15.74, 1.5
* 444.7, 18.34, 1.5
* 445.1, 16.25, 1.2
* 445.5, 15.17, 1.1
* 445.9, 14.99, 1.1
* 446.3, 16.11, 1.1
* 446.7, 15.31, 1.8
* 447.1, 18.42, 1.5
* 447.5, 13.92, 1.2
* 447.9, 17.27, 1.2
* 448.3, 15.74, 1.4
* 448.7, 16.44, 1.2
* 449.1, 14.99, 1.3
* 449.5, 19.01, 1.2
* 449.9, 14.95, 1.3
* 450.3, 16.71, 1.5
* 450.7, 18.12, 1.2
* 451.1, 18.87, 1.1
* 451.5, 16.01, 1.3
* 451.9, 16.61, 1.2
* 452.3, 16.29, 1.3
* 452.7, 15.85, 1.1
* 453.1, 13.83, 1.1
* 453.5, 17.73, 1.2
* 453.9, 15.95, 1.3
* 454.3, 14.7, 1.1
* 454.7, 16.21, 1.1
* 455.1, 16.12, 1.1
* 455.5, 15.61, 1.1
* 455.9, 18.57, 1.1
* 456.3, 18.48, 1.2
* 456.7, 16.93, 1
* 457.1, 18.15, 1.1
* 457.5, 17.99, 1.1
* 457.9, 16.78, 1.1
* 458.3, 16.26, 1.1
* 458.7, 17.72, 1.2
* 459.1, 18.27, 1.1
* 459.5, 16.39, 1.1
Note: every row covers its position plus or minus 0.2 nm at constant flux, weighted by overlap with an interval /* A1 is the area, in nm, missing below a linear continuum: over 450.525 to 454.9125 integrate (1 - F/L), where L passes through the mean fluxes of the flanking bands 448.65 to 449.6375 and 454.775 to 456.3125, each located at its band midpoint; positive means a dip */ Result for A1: 0.127 nm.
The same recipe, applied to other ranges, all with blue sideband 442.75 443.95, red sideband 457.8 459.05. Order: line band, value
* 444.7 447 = 0.01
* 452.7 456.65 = 0.10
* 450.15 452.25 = -0.10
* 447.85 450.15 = -0.01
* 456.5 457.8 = -0.05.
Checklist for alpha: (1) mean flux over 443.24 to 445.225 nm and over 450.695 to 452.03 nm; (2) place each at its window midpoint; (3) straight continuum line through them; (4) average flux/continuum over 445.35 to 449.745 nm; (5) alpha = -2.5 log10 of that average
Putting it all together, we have 0.05 mag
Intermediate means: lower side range 16.4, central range 16.1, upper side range 17.3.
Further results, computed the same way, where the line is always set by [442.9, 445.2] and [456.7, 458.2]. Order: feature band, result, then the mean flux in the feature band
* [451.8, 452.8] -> 0.05 mag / 16.3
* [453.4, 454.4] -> 0.07 mag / 16.1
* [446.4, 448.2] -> 0.03 mag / 16.2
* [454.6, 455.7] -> 0.09 mag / 16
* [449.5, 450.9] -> 0.00 mag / 16.9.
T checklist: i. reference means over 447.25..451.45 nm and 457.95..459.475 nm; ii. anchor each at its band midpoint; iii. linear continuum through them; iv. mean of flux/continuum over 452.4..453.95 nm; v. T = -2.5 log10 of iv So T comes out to 0.067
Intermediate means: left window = 16.6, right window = 17.2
